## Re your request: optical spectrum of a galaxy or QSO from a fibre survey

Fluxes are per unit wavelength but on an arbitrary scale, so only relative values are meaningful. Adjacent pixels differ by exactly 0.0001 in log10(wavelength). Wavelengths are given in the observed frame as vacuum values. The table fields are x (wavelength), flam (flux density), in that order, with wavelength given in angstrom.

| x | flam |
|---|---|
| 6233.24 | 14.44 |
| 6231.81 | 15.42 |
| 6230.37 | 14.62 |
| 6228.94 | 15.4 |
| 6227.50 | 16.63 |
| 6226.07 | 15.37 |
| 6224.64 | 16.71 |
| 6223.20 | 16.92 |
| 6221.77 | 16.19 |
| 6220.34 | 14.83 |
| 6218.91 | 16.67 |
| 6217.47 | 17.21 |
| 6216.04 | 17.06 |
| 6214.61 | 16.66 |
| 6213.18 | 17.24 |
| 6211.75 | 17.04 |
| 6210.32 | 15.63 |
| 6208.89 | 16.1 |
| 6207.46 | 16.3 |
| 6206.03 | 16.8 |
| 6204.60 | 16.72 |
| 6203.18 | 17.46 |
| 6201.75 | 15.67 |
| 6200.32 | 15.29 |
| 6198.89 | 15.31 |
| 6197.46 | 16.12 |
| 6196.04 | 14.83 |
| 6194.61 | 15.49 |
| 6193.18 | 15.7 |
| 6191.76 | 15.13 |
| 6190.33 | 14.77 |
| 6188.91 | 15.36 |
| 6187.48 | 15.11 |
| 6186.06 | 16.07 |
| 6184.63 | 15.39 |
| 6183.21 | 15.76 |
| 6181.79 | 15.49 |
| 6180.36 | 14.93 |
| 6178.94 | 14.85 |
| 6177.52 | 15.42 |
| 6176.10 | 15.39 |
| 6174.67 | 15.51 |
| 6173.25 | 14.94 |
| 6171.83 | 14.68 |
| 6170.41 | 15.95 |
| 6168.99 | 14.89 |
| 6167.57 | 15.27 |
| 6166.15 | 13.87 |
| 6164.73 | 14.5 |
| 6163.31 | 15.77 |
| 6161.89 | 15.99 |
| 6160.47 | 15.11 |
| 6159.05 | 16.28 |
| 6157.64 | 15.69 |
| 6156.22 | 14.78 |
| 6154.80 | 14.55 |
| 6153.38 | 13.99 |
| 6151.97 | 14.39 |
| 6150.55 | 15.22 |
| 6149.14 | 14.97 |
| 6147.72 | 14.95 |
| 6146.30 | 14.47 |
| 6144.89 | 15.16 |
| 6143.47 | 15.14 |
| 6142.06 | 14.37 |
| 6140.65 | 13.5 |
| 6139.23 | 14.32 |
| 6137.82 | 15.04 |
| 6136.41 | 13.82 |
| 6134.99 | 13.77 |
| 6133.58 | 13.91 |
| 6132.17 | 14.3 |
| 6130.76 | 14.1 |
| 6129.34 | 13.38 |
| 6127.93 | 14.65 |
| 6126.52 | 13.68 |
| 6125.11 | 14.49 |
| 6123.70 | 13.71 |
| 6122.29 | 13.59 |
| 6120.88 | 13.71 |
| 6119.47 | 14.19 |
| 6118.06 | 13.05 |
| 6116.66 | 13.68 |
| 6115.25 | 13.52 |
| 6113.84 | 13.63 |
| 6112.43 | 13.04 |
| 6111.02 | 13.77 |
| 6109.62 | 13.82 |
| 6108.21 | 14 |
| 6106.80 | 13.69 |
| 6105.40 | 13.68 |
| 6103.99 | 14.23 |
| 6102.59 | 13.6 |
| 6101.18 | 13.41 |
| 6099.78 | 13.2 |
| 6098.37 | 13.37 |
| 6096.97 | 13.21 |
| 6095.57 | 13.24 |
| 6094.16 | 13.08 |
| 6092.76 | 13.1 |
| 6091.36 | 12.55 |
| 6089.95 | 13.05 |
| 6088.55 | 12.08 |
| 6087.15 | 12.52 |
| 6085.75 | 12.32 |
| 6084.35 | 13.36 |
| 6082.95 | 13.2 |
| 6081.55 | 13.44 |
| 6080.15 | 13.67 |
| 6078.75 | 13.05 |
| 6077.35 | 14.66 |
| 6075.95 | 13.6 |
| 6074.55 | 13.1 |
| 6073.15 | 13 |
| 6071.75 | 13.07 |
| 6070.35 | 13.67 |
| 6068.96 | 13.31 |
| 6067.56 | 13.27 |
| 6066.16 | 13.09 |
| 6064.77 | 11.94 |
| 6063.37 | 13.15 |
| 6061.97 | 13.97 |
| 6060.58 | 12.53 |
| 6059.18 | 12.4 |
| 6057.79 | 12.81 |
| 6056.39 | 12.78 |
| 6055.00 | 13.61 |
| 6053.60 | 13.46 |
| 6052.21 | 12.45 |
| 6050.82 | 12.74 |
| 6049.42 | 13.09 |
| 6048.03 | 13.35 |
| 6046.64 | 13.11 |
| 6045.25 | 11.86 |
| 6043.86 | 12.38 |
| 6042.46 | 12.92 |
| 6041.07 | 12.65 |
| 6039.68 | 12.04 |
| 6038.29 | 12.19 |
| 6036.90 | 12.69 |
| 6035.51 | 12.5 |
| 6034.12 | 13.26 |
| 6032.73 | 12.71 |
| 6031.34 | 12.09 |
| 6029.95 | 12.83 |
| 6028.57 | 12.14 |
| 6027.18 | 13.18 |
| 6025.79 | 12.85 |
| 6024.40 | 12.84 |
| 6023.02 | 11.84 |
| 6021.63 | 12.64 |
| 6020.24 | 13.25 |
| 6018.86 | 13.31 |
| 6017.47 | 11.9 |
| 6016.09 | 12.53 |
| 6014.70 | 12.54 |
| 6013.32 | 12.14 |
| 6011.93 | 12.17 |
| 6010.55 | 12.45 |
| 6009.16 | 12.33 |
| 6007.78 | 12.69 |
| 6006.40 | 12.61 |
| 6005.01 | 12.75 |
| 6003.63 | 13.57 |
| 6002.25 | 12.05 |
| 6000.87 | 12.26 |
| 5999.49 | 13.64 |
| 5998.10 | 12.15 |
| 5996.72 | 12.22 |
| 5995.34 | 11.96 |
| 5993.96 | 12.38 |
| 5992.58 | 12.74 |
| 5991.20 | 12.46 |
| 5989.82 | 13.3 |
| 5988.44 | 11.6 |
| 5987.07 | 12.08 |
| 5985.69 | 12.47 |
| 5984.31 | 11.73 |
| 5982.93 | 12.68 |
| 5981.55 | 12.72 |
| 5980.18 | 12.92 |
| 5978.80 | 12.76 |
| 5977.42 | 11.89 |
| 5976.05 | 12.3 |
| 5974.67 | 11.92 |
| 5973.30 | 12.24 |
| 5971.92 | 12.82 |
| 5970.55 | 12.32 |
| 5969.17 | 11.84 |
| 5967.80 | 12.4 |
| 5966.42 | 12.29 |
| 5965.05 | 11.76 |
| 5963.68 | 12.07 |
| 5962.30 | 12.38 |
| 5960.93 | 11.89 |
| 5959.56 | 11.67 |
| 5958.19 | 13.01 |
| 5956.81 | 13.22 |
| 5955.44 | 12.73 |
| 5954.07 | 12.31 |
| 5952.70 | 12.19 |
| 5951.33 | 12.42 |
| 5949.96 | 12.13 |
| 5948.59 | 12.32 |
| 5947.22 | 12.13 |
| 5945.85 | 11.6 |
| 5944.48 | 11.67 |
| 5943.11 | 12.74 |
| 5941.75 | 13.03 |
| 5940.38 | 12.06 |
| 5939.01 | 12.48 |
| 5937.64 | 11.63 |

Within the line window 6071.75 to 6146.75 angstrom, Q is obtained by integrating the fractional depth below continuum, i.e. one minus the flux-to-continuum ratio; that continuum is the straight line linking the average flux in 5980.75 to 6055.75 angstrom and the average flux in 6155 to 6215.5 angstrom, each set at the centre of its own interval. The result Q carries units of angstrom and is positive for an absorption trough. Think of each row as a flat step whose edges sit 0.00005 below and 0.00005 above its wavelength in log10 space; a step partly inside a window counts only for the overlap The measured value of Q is 3.13 angstrom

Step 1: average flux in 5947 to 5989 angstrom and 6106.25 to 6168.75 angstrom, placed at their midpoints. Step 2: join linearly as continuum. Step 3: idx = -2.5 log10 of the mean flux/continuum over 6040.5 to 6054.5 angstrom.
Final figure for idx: 0.04 mag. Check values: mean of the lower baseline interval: 12.3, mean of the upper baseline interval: 14.3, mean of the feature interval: 12.8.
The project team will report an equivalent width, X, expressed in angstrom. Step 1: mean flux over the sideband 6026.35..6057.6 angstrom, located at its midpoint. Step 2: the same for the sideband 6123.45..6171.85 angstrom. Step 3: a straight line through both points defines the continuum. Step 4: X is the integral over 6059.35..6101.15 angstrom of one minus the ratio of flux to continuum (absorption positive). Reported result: 0.9 angstrom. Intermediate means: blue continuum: 12.7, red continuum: 14.7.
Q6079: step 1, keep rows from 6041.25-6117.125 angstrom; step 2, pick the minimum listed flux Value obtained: 11.86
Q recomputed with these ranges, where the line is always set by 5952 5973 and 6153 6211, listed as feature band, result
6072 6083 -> 0.4 angstrom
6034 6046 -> 0.9 angstrom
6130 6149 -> 0.6 angstrom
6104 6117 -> 0.7 angstrom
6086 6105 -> 1.5 angstrom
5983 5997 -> 0.4 angstrom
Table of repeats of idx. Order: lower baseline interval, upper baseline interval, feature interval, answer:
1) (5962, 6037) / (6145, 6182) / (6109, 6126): 0.05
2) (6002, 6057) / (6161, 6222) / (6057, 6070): 0.03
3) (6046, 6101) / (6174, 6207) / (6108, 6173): 0.01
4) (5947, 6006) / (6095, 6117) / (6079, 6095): 0.04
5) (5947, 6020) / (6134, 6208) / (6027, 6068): 0.05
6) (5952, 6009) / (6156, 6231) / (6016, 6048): 0.05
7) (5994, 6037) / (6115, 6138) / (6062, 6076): 0.01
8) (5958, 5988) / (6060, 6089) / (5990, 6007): -0.01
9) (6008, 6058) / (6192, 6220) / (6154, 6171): 0.01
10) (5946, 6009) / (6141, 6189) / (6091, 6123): 0.06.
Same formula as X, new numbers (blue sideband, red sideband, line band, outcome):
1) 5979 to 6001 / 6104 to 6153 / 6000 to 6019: 0.3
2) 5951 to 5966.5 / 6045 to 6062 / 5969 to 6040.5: 0.7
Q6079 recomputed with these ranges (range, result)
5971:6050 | 11.6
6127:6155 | 13.38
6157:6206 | 13.87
